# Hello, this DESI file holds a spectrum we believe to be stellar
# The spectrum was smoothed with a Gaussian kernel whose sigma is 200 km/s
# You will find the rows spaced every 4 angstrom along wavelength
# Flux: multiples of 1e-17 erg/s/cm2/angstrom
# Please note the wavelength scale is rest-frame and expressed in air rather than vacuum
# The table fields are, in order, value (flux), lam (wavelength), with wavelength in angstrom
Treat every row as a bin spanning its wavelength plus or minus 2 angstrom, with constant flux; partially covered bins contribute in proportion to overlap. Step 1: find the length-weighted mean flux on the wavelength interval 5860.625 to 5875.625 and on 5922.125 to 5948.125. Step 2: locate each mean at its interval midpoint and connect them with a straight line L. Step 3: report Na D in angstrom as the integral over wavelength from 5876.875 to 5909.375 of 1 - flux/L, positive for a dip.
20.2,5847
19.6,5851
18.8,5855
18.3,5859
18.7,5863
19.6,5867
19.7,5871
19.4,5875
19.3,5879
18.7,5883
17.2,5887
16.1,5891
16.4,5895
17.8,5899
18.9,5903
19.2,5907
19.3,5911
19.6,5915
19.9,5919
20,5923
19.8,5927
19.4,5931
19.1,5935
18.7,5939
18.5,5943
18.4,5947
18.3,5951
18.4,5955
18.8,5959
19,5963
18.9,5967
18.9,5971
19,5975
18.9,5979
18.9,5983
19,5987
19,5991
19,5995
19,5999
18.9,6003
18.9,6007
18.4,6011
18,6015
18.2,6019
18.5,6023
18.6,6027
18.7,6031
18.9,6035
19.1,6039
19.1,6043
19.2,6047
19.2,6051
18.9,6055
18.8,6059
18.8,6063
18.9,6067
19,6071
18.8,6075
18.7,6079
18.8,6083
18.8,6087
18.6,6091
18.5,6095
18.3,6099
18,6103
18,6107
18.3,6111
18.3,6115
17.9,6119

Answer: 2.15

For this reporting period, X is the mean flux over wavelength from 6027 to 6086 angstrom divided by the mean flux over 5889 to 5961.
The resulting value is 1.01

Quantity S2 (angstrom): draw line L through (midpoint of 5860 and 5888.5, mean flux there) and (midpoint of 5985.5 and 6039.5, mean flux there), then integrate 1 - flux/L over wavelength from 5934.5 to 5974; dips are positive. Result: 0.3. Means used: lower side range 19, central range 18.7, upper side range 18.7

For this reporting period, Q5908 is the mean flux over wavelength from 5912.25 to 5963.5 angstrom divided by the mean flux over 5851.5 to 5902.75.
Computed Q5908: 1.0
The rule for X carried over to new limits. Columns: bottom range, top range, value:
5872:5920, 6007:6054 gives 1.01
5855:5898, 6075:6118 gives 1.00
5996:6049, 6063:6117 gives 0.99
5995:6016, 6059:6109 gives 0.99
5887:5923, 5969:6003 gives 1.03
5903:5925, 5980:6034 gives 0.96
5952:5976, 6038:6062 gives 1.01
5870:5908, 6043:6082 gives 1.04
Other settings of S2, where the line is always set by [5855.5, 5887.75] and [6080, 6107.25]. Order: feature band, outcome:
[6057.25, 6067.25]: -0.2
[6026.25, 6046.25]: -0.4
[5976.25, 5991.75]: -0.2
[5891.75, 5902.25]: 0.9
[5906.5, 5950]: -1.0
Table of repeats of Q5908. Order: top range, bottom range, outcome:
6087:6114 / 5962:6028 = 0.98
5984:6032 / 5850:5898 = 1.01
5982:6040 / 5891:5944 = 0.99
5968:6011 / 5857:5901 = 1.03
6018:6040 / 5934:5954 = 1.01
